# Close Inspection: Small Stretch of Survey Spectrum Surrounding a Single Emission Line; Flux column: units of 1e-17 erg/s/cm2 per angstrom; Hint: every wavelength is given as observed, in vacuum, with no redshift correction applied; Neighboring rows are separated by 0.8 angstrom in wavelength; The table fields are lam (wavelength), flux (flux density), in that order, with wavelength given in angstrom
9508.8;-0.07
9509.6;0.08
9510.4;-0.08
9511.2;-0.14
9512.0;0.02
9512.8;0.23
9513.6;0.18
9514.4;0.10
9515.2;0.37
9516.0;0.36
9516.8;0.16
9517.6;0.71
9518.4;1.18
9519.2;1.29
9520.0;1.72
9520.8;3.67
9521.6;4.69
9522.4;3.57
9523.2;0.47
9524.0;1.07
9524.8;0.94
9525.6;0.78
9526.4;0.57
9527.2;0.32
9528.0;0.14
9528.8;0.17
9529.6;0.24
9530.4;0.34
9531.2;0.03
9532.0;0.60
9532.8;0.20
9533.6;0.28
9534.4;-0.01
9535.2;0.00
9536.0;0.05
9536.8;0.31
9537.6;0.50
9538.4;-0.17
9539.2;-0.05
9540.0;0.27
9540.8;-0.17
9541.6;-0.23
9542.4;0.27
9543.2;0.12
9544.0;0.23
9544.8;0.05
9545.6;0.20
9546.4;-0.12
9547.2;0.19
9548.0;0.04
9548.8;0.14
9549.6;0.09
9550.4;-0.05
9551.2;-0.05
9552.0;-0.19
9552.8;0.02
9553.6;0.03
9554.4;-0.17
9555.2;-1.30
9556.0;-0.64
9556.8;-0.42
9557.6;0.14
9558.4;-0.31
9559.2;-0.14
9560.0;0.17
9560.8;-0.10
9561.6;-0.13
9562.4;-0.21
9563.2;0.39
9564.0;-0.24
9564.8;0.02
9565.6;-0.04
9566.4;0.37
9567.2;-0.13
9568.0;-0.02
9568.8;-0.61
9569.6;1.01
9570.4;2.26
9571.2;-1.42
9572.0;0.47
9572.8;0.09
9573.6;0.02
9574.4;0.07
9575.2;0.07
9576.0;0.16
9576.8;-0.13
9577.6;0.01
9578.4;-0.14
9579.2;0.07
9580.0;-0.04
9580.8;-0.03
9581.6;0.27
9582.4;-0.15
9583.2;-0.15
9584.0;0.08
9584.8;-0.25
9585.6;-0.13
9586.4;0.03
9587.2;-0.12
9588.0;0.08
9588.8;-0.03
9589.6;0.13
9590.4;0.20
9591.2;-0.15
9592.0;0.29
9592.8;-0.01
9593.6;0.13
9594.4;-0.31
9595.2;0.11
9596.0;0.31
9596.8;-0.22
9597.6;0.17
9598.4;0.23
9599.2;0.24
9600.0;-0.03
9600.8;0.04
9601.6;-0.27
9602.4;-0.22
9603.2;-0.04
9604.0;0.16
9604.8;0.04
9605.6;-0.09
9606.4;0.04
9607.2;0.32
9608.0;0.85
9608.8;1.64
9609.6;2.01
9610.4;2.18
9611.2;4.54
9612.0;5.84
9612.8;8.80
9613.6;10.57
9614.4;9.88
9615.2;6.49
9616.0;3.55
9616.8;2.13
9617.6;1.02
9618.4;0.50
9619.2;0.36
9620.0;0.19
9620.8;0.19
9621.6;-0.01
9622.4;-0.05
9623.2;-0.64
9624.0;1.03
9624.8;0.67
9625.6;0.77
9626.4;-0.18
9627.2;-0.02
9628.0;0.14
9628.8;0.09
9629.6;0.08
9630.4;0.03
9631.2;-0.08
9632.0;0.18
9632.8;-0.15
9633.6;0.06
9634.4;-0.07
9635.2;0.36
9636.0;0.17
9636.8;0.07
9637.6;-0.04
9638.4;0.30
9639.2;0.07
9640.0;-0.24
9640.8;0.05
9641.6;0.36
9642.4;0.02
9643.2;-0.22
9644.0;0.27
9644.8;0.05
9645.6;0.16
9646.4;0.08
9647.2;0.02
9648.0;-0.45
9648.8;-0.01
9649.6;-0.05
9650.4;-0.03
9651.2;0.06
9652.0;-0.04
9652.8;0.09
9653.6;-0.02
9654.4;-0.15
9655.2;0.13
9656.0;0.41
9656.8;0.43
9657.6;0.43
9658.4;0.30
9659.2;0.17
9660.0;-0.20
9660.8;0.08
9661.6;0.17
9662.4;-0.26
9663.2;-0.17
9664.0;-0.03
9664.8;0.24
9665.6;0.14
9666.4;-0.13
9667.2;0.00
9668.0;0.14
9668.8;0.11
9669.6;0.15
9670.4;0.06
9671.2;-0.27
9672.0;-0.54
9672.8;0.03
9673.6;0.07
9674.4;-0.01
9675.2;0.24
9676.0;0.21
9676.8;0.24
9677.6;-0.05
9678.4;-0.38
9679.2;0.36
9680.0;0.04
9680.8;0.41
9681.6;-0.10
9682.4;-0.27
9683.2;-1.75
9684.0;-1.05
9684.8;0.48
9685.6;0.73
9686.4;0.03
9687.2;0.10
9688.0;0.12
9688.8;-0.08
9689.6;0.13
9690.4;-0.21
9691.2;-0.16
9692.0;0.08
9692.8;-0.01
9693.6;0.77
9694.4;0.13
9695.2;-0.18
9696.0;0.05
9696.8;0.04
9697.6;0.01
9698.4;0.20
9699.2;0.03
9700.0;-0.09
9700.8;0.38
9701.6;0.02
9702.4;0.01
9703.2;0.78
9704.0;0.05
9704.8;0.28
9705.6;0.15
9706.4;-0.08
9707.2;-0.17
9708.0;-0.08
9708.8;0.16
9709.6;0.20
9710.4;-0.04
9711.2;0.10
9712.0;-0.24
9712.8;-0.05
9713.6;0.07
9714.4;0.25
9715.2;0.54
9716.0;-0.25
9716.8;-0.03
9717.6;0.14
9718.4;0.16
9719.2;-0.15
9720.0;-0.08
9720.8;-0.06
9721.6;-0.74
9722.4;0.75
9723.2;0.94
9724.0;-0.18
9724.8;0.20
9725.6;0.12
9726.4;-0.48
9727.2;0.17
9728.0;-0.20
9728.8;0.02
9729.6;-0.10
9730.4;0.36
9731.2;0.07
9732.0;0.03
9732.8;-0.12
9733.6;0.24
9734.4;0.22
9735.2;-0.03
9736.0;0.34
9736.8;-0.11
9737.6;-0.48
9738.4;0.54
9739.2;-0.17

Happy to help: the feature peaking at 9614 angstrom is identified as [O III]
